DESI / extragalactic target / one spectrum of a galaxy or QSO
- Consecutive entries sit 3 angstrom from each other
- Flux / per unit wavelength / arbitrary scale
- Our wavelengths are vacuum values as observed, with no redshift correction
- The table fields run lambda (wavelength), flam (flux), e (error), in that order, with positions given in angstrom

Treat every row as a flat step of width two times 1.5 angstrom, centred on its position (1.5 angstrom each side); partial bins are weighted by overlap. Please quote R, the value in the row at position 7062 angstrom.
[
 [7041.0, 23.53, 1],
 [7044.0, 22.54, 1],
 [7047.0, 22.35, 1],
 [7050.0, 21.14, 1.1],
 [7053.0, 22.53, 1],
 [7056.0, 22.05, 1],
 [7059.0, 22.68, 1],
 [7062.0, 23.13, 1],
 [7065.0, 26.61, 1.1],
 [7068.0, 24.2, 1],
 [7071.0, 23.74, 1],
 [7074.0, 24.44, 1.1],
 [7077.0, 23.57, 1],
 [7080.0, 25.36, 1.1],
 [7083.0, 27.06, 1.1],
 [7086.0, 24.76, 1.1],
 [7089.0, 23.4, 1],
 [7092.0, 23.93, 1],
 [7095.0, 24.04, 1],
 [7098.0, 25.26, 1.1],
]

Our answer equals 23.13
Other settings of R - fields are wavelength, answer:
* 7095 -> 24.04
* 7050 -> 21.14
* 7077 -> 23.57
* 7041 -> 23.53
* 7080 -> 25.36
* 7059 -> 22.68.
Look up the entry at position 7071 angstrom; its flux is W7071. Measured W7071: 23.74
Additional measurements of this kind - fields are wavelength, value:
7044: 22.54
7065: 26.61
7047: 22.35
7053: 22.53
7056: 22.05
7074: 24.44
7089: 23.4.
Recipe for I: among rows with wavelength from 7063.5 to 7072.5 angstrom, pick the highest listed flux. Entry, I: 26.61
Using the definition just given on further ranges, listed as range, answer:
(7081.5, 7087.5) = 27.06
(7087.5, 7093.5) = 23.93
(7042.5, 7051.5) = 22.54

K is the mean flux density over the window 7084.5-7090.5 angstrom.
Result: 24.1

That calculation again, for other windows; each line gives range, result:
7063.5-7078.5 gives 24.5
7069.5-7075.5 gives 24.1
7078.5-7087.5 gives 25.7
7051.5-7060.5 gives 22.4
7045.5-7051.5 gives 21.7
